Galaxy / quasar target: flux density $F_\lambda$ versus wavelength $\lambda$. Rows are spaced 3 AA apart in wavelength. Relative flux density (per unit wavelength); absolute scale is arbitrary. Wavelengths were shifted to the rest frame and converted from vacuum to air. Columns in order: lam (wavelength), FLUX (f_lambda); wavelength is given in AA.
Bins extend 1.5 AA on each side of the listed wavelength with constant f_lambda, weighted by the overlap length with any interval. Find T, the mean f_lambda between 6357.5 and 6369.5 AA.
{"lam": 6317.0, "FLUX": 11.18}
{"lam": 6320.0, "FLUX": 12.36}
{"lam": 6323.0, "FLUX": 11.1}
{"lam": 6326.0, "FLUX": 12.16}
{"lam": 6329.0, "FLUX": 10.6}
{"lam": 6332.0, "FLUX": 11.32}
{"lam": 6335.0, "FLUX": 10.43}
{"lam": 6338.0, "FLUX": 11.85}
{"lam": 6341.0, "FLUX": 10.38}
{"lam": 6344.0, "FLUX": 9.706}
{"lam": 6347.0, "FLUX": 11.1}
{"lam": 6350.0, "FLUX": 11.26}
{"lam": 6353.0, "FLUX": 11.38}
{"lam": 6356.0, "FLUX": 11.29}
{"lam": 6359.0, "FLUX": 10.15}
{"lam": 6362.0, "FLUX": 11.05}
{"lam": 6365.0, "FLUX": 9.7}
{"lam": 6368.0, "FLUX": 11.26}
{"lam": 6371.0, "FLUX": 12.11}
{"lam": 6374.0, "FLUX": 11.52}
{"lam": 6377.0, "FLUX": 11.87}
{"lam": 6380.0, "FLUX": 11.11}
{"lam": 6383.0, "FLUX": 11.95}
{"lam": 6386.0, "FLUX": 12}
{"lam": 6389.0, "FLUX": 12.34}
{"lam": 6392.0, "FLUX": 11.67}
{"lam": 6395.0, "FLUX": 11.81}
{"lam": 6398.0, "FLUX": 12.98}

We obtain 10.5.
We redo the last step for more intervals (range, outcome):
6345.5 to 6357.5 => 11.3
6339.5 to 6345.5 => 10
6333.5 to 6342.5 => 10.9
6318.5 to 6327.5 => 11.9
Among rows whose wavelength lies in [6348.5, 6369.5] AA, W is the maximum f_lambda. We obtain 11.38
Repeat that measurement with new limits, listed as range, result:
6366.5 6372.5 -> 12.11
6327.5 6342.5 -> 11.85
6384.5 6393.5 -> 12.34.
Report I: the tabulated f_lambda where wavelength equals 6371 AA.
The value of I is 12.11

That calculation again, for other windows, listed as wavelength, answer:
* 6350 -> 11.26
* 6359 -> 10.15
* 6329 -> 10.6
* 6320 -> 12.36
